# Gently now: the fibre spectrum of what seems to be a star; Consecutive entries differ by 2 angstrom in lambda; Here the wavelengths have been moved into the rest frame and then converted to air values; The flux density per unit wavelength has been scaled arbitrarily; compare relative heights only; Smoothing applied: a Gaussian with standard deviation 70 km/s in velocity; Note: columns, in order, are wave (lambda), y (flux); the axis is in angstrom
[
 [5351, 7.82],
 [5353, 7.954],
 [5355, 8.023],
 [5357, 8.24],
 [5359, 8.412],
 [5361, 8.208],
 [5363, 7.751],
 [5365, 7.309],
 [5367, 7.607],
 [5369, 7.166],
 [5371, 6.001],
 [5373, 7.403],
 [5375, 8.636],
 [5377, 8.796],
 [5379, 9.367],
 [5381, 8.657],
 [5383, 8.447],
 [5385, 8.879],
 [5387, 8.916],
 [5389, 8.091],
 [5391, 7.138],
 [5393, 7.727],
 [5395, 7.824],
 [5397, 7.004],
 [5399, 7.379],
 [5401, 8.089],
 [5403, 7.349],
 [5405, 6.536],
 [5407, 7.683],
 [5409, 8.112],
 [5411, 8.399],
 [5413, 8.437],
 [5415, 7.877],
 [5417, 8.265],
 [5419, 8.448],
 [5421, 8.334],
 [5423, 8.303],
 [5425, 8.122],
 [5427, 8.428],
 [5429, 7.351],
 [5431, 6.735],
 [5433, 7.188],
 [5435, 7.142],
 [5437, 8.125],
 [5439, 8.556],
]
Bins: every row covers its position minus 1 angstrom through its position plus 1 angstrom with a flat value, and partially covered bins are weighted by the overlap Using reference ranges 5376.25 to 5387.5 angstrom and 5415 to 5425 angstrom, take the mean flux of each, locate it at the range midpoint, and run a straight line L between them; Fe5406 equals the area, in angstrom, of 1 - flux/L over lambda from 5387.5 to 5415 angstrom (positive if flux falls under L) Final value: 2.7 angstrom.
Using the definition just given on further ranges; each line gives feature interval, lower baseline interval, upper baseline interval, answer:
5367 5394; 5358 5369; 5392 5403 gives -1.4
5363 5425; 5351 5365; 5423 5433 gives -0.8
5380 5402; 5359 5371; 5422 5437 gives -1.3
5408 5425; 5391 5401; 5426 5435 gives -1.9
